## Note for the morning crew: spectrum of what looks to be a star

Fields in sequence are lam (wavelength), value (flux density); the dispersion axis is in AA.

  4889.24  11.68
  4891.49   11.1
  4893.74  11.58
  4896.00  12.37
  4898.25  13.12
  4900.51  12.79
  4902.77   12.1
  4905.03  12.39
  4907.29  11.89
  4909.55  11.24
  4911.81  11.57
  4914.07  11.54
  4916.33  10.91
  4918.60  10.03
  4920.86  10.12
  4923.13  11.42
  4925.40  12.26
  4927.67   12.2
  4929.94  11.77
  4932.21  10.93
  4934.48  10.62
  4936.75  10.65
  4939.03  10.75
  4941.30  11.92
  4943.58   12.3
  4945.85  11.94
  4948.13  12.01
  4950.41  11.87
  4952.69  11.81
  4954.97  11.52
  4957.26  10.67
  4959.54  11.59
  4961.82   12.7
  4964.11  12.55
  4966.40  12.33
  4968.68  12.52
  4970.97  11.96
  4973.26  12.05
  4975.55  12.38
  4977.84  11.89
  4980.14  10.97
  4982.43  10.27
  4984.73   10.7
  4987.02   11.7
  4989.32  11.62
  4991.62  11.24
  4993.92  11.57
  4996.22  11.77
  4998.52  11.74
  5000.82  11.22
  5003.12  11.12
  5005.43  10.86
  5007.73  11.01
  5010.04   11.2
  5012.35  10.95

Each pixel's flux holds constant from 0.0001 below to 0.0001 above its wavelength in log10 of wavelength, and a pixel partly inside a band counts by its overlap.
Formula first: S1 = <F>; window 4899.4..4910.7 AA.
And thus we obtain 12.1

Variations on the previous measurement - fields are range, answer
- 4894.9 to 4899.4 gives 12.8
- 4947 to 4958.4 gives 11.6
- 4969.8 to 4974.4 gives 12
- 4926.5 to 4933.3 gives 11.6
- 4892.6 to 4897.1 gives 12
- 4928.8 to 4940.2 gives 11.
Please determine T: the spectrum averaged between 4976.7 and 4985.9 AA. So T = 11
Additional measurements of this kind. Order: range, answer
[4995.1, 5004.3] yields 11.5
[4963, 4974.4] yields 12.3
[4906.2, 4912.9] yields 11.6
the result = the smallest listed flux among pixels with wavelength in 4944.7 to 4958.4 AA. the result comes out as 10.67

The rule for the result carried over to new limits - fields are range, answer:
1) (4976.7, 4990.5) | 10.27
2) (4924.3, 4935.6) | 10.62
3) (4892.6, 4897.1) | 11.58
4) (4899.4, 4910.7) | 11.24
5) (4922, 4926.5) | 11.42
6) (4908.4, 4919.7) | 10.03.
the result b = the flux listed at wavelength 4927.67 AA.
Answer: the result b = 12.2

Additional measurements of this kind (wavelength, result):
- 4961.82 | 12.7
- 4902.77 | 12.1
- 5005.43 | 10.86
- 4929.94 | 11.77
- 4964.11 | 12.55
